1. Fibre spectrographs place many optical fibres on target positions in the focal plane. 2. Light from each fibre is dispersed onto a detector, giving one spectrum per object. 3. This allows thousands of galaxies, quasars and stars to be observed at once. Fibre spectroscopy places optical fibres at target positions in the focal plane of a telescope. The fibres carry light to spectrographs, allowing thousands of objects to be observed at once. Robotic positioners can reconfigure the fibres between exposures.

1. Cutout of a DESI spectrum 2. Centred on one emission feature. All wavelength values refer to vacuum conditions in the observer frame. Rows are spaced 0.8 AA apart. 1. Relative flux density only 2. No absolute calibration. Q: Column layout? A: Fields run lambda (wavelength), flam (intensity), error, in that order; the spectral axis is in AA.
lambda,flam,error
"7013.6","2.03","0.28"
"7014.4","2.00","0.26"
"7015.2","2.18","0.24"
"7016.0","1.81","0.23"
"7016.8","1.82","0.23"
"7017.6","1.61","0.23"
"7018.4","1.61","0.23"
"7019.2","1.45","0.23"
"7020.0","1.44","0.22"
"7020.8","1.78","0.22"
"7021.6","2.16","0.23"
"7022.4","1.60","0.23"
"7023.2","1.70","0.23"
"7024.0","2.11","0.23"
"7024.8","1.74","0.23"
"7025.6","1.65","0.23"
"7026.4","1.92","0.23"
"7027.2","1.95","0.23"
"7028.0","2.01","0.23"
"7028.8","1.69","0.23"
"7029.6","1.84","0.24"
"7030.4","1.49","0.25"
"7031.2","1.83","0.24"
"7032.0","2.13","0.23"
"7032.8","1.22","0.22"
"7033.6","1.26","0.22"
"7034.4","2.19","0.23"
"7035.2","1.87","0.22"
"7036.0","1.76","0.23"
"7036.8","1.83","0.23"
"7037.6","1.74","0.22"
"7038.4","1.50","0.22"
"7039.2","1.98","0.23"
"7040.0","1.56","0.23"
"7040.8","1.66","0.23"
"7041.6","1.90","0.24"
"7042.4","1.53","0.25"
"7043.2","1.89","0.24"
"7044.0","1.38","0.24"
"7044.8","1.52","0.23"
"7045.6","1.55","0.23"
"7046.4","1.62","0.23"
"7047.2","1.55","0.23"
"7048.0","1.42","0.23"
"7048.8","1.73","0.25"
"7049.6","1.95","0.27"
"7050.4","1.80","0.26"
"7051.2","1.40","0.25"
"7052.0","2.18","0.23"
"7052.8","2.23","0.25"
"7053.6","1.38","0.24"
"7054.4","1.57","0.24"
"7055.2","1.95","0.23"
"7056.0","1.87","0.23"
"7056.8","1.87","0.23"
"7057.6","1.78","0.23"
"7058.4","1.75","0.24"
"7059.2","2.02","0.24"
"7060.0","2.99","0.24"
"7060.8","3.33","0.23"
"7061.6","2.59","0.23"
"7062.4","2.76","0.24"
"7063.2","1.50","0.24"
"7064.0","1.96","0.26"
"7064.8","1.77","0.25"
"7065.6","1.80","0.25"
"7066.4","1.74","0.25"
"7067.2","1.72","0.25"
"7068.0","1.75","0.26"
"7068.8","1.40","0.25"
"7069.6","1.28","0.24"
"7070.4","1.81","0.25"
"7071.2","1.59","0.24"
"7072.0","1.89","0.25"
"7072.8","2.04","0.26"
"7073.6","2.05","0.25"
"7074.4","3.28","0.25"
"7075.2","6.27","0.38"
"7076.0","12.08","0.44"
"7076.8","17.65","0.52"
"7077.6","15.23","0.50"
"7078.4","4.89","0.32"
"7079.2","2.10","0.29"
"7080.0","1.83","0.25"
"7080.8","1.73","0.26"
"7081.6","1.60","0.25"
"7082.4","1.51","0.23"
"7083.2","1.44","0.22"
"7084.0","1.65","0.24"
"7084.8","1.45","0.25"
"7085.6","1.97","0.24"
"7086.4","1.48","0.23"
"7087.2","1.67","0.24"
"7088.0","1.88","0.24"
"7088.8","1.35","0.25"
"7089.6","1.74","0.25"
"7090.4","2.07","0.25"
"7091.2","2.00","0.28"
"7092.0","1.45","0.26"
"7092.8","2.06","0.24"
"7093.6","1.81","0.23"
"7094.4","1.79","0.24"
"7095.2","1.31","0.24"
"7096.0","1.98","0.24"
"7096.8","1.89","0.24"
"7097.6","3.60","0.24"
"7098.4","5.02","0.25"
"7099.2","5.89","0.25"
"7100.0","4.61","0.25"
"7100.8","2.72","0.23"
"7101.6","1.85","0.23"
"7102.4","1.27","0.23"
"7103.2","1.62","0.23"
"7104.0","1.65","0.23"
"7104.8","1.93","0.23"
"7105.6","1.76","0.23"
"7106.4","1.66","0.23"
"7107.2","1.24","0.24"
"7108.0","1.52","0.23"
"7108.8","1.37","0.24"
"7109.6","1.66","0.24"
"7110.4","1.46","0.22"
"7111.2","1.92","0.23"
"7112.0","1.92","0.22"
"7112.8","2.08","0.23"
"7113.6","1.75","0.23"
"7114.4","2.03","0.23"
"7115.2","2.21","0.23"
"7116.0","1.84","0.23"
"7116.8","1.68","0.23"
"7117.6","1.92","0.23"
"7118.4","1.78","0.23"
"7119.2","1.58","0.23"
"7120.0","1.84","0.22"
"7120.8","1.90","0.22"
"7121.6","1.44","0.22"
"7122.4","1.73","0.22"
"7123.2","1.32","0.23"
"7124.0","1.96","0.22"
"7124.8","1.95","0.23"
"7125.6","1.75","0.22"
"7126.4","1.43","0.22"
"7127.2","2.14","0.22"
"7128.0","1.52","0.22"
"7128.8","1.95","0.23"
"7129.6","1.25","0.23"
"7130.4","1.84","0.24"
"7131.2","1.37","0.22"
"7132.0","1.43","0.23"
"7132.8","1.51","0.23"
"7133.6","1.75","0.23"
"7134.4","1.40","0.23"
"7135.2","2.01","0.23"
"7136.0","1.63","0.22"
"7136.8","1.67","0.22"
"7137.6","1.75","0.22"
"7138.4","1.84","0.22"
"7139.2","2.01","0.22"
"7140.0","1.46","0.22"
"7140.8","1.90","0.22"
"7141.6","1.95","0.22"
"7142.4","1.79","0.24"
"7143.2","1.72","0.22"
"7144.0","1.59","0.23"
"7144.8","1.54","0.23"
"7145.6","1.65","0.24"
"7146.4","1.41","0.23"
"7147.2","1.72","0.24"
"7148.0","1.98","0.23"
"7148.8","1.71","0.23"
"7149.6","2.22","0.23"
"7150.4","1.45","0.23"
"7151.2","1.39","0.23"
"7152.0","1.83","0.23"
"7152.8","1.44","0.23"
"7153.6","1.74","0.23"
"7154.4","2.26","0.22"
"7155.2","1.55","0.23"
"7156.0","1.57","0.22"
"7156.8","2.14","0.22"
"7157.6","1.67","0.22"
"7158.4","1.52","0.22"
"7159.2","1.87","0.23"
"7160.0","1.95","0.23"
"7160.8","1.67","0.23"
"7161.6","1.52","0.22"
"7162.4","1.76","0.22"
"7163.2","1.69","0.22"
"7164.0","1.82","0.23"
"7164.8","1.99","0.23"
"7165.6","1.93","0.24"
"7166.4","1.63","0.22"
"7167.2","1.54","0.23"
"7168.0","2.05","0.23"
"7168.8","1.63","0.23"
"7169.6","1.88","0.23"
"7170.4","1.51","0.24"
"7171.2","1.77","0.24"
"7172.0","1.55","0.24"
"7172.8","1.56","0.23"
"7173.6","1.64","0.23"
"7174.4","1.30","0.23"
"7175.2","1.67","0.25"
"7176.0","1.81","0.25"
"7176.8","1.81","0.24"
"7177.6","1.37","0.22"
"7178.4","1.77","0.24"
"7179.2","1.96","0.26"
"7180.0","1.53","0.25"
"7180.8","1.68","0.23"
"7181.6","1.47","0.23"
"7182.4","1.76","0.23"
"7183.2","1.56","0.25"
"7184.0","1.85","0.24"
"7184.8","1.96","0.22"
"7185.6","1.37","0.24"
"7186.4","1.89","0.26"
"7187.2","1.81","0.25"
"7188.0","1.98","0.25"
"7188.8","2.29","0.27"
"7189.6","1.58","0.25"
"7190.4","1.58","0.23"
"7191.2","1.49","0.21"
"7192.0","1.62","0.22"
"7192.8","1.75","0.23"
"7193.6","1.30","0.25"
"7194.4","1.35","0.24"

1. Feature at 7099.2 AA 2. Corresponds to [N II] 6583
